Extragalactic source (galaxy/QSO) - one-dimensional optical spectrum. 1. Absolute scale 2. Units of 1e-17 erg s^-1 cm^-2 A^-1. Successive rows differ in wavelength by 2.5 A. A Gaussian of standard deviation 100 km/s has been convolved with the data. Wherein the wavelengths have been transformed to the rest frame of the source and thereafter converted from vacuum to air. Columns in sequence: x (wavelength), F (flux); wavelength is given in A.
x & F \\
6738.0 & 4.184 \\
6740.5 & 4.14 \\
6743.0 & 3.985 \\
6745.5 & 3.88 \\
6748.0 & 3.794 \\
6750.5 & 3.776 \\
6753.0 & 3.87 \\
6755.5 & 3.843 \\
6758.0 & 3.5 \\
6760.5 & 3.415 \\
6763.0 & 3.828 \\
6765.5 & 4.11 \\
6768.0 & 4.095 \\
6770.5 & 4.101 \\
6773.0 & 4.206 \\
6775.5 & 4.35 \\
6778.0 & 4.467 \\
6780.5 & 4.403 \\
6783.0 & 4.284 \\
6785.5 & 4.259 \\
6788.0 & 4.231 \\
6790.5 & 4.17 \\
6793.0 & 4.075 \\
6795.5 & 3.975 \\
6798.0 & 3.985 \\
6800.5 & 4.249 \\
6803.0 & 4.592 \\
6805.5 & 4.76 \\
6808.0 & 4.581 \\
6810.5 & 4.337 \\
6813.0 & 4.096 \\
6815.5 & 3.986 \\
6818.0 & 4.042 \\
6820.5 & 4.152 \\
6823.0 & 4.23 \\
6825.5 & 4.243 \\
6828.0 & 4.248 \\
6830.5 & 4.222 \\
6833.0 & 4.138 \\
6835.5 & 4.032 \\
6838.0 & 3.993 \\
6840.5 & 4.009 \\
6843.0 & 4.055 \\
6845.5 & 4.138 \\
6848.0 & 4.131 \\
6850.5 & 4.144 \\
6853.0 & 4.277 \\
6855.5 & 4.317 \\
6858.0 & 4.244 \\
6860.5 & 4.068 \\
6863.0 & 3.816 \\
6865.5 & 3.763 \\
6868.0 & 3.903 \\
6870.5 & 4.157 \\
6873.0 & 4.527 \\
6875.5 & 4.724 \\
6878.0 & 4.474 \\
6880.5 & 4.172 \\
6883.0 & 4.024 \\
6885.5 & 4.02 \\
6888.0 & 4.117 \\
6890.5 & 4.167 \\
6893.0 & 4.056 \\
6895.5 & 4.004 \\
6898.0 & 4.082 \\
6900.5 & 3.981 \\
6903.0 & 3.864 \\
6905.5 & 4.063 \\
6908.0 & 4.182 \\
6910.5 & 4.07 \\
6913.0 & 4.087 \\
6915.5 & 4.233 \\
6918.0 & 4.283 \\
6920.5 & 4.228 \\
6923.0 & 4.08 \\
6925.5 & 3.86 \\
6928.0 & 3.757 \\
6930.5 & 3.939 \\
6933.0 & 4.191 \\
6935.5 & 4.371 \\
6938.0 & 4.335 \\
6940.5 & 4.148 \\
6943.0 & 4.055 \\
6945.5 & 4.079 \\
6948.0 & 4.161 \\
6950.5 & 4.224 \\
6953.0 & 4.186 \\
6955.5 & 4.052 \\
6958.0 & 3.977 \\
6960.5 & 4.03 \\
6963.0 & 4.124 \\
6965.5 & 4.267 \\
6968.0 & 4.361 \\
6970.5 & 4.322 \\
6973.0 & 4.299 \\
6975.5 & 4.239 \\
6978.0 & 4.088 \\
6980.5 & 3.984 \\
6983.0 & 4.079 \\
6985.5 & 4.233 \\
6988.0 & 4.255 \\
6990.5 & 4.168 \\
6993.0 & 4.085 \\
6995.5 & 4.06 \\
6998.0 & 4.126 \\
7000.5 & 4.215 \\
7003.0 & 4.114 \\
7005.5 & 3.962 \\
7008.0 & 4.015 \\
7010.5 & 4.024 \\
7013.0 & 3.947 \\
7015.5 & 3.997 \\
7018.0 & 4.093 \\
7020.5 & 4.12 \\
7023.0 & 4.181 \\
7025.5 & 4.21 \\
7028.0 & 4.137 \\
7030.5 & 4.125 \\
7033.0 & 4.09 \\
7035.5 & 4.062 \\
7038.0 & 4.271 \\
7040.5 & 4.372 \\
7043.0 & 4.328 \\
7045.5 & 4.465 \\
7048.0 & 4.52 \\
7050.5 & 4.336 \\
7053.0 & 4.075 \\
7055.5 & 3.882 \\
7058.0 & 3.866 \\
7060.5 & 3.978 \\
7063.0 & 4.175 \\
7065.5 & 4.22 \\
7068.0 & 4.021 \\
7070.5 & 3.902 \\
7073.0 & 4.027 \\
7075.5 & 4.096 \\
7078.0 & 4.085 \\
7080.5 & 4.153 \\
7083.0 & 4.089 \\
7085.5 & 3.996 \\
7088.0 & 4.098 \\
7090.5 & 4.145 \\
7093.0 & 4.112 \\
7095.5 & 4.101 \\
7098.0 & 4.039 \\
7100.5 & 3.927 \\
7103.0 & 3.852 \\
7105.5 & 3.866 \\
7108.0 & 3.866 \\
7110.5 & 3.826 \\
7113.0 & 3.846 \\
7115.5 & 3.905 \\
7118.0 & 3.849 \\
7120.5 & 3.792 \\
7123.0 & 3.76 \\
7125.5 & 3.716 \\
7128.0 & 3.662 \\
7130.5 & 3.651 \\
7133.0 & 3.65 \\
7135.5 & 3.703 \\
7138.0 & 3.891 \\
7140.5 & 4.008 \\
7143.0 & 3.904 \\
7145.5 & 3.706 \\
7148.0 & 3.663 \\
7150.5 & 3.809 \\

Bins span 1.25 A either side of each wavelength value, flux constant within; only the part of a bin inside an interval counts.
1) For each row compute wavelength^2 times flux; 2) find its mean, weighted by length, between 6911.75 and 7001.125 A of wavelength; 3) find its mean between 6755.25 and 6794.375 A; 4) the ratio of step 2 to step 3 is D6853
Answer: 1.07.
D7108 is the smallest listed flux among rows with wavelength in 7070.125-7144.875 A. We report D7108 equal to 3.65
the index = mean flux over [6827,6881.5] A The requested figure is 4.16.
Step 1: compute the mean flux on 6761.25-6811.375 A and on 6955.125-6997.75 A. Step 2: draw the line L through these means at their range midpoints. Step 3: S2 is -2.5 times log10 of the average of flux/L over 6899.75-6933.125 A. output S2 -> 0.034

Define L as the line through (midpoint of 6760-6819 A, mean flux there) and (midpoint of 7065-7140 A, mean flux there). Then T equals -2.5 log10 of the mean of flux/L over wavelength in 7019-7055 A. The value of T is -0.06 mag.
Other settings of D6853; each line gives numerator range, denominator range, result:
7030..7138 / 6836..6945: 1.03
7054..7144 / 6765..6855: 1.02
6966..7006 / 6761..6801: 1.06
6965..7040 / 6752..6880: 1.05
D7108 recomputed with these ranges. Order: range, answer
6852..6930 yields 3.757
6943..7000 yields 3.977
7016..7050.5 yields 4.062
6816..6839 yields 3.993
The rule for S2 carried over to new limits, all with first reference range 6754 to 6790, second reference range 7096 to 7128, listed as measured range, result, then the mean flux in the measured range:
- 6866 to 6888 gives -0.06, 4.23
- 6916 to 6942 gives -0.04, 4.12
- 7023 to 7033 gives -0.07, 4.15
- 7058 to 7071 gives -0.05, 4.05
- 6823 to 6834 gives -0.05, 4.22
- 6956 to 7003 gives -0.06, 4.16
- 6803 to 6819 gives -0.07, 4.33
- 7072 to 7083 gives -0.06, 4.09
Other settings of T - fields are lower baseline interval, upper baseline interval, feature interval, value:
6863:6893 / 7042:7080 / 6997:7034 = 0.013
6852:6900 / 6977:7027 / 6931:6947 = -0.016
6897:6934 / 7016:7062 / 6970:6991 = -0.017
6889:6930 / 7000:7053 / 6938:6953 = -0.016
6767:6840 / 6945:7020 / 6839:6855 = 0.017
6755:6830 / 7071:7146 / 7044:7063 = -0.055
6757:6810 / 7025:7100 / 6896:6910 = 0.033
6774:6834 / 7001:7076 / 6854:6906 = 0.023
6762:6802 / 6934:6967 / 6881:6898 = 0.025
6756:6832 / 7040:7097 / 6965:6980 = -0.027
